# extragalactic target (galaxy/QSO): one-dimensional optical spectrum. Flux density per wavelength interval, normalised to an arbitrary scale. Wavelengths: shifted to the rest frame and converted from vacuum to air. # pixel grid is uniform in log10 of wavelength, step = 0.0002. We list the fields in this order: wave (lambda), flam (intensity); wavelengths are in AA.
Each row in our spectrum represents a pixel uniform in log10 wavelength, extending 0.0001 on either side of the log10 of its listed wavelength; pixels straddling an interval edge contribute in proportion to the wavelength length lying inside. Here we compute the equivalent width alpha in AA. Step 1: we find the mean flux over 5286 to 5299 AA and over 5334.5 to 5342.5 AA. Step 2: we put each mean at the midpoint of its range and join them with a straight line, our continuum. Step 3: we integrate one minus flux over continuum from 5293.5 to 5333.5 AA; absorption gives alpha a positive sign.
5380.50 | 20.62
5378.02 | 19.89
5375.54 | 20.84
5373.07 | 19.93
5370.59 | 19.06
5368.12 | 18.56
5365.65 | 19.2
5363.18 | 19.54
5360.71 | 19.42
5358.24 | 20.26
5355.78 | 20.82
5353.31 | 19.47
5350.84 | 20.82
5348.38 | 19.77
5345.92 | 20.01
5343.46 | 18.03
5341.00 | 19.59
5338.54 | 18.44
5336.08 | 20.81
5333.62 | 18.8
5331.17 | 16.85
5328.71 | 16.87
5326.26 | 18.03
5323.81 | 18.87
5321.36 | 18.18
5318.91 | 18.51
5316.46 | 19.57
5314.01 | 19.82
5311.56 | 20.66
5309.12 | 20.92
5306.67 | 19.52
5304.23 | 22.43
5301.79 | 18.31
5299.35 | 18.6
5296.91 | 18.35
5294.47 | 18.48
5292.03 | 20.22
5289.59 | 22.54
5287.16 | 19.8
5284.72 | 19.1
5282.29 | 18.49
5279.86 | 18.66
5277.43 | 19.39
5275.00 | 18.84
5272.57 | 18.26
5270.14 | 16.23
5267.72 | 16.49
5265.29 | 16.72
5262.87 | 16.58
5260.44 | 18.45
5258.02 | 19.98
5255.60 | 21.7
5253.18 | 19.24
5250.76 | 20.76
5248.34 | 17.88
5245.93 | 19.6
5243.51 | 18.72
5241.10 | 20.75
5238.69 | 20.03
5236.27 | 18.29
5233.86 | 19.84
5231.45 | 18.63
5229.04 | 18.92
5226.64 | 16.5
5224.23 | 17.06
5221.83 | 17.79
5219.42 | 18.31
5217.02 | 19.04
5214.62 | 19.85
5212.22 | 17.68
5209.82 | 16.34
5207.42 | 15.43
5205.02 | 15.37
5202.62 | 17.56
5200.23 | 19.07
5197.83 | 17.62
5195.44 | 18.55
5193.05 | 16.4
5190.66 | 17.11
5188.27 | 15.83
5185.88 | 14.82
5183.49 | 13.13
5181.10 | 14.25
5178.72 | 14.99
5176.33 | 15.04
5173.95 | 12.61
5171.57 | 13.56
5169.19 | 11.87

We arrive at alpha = 1.4 AA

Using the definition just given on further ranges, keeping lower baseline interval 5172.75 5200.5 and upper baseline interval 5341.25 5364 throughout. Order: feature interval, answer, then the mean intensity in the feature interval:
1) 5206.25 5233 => -2.12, 17.8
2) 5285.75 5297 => -1.08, 20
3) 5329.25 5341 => 0.40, 18.7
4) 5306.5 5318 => -0.81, 20.1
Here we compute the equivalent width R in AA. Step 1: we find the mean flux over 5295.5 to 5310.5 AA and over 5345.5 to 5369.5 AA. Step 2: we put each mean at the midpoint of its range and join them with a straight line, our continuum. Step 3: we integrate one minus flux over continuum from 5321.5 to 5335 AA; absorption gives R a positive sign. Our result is 1.2 AA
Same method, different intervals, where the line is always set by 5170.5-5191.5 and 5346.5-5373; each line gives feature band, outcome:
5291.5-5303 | -0.52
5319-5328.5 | 0.23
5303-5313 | -1.45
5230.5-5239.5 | -1.71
